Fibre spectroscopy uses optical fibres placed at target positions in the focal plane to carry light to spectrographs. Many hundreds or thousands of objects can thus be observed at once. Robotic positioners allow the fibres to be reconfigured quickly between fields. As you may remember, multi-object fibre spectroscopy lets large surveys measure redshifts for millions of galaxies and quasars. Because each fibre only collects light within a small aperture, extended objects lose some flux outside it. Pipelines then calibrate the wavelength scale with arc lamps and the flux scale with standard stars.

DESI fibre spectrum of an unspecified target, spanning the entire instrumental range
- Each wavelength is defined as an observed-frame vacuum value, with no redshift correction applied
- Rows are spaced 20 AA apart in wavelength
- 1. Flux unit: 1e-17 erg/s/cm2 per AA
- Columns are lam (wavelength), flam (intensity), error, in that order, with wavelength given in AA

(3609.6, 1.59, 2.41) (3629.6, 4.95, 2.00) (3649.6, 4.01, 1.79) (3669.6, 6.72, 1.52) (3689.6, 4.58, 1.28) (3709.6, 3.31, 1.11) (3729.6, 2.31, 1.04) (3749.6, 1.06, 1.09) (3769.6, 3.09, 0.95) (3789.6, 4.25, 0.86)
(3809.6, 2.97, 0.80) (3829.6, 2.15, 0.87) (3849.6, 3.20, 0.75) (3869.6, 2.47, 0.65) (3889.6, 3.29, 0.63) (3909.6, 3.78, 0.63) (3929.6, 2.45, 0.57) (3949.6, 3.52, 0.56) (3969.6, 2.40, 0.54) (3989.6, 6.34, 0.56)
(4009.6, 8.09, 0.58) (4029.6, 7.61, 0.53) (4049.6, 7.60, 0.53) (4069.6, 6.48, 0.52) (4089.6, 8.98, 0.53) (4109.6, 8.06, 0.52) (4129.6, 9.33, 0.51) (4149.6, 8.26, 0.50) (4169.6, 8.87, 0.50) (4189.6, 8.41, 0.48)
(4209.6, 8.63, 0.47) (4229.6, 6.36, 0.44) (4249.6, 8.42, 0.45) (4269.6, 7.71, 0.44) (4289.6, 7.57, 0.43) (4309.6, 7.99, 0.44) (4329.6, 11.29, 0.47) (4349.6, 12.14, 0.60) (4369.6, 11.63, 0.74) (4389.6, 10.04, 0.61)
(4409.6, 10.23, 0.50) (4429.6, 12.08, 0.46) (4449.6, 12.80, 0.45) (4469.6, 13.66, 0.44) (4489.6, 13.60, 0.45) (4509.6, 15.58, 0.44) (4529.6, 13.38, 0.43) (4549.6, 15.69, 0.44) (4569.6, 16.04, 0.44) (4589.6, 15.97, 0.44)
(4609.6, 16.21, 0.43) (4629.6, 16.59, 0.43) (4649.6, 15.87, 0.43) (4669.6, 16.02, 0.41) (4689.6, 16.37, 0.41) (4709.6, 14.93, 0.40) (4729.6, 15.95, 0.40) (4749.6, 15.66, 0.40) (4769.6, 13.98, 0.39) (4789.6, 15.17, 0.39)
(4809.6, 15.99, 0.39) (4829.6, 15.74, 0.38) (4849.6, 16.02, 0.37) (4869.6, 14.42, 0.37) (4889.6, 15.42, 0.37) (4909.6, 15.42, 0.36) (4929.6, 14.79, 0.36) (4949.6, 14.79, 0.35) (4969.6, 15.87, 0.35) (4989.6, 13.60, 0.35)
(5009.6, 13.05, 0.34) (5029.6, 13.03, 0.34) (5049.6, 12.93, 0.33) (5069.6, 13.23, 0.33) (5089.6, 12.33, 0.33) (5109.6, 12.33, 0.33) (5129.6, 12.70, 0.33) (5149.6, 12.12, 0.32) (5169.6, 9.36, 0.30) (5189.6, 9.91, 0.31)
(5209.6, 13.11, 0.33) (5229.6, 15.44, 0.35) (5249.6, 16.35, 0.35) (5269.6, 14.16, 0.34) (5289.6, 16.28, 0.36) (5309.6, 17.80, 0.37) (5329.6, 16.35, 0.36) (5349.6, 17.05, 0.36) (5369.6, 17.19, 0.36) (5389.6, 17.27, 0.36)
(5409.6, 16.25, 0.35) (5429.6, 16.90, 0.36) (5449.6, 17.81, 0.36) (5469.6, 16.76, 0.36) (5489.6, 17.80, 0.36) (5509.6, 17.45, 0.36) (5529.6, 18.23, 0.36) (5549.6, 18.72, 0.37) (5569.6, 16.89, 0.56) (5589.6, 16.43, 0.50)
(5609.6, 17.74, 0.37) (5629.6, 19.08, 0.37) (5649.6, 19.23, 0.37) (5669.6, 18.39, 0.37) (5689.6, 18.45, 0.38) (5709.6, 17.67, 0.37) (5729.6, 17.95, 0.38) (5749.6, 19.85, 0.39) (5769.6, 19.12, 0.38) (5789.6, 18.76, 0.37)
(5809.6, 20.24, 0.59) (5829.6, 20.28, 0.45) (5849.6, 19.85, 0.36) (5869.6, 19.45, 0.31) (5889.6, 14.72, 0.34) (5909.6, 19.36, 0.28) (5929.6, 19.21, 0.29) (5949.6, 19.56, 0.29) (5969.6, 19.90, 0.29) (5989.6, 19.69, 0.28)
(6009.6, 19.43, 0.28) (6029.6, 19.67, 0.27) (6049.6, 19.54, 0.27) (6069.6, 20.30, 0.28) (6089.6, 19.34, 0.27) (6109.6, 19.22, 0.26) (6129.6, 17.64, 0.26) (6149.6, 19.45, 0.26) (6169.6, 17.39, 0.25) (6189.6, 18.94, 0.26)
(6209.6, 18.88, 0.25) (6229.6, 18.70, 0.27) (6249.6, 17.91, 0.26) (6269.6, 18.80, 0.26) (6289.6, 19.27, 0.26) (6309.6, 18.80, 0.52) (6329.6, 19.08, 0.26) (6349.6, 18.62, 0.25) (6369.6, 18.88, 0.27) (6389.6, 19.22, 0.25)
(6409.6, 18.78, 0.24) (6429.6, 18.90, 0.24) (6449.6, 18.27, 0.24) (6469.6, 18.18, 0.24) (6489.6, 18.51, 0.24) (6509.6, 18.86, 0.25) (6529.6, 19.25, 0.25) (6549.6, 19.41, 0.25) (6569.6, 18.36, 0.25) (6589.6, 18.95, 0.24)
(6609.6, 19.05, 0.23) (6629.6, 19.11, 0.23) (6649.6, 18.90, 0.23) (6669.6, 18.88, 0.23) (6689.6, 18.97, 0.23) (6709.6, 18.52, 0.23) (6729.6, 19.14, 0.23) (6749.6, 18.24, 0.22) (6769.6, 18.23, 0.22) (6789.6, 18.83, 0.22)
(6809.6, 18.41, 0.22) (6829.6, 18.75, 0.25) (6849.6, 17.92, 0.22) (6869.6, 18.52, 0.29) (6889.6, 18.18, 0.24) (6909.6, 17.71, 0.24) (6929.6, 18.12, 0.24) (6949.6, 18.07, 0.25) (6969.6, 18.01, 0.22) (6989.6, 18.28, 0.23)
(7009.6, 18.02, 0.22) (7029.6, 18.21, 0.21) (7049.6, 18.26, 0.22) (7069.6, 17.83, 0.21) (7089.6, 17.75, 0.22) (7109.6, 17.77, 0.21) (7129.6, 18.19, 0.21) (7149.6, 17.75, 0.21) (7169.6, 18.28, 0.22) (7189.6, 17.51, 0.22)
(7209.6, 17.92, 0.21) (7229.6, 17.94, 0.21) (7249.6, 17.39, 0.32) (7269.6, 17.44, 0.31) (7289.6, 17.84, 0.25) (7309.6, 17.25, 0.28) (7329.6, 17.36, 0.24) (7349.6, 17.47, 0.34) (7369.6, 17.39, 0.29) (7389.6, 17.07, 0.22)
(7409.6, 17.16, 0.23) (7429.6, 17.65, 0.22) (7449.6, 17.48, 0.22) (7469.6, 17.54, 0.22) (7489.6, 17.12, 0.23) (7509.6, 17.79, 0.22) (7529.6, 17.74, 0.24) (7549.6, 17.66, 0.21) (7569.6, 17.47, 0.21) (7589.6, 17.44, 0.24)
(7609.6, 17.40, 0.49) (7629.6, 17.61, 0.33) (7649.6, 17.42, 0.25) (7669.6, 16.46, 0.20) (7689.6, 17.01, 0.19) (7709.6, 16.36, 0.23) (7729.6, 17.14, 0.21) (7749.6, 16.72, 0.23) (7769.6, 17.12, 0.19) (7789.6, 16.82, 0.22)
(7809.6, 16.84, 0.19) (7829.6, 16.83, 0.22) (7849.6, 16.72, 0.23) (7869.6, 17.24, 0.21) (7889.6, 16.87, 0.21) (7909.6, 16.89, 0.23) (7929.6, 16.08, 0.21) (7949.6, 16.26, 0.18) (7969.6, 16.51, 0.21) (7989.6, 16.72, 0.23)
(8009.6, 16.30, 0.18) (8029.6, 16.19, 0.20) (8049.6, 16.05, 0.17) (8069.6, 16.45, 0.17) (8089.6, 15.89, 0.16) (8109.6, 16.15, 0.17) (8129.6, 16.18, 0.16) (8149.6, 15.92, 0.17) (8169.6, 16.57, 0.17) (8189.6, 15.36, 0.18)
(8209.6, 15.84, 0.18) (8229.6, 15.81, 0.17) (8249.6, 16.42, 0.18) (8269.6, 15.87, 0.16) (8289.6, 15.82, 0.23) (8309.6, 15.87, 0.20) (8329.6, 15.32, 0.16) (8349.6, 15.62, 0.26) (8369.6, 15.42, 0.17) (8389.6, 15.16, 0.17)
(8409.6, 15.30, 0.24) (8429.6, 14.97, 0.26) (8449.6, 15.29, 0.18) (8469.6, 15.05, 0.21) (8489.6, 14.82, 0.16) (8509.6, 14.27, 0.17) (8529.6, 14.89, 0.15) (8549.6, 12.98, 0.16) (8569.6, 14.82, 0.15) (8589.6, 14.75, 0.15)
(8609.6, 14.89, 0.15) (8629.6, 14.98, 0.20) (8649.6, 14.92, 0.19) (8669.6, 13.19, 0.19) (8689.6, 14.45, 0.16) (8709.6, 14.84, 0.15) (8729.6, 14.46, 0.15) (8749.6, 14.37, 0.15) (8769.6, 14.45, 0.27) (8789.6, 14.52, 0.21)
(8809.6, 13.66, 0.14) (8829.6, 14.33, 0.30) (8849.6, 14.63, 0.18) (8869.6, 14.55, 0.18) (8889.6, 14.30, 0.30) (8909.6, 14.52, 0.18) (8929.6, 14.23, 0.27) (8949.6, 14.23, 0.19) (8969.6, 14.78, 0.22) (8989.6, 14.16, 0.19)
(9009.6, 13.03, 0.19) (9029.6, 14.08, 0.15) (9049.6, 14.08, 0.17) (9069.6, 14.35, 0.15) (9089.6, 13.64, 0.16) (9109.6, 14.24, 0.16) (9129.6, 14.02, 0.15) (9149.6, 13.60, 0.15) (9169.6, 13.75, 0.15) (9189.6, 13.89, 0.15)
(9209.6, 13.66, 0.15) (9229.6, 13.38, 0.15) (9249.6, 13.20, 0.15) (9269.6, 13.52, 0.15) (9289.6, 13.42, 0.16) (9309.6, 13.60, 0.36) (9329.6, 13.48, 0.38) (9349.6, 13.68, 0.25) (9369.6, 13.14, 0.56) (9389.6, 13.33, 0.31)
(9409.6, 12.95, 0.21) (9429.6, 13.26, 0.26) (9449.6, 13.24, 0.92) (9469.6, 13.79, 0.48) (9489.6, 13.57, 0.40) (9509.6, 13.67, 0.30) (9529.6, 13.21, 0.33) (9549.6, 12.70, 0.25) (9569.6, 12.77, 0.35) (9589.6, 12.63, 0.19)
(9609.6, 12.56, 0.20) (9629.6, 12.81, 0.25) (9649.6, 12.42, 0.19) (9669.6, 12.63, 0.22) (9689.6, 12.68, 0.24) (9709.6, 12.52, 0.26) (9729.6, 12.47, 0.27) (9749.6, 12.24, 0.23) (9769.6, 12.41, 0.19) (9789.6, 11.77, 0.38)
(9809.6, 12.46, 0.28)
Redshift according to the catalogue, 0.00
